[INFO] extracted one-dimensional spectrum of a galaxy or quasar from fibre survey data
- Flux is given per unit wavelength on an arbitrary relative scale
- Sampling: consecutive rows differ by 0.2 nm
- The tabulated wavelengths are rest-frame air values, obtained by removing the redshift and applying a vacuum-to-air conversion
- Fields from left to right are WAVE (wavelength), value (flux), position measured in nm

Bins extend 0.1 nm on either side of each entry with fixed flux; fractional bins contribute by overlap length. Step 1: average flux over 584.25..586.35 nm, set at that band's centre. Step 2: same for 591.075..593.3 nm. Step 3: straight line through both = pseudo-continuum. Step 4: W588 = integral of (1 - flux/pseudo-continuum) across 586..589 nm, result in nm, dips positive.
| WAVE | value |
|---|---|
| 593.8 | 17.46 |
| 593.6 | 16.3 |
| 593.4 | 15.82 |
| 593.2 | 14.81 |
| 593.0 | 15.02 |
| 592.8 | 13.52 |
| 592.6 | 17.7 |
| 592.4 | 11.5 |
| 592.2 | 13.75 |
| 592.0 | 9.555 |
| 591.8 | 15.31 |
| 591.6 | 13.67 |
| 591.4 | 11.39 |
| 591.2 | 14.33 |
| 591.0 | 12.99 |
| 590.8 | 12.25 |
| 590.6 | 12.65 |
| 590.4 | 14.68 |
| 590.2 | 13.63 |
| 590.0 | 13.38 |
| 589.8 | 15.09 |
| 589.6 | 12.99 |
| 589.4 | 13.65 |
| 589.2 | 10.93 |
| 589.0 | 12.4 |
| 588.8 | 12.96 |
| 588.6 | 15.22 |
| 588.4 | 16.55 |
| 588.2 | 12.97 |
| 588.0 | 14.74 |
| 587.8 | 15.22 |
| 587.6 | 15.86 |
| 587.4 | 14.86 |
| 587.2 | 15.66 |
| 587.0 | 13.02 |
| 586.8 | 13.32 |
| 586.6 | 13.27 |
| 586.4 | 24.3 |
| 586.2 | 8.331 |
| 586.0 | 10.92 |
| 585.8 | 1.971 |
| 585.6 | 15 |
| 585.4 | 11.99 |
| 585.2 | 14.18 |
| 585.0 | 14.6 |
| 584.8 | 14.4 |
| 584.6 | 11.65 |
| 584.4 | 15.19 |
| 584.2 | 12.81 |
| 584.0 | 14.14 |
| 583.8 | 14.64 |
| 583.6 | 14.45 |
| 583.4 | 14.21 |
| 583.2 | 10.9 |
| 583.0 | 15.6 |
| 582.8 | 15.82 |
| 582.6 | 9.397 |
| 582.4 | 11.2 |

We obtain -0.45 nm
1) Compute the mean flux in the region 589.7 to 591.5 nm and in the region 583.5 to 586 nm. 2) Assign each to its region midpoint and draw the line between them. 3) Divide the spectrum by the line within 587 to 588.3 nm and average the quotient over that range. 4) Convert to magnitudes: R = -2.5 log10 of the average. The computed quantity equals -0.13 mag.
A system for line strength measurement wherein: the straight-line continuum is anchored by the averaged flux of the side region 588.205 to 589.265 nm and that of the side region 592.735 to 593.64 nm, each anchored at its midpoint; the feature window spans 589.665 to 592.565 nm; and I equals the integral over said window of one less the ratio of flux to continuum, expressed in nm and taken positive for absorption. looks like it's 0.230 nm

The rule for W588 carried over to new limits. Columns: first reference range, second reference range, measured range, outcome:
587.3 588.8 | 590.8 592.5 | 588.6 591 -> 0.11 nm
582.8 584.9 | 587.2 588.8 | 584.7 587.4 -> 0.23 nm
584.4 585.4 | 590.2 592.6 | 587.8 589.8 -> -0.06 nm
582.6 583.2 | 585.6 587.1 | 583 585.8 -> -0.03 nm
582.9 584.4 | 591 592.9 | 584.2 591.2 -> 0.05 nm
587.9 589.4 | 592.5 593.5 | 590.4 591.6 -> 0.13 nm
